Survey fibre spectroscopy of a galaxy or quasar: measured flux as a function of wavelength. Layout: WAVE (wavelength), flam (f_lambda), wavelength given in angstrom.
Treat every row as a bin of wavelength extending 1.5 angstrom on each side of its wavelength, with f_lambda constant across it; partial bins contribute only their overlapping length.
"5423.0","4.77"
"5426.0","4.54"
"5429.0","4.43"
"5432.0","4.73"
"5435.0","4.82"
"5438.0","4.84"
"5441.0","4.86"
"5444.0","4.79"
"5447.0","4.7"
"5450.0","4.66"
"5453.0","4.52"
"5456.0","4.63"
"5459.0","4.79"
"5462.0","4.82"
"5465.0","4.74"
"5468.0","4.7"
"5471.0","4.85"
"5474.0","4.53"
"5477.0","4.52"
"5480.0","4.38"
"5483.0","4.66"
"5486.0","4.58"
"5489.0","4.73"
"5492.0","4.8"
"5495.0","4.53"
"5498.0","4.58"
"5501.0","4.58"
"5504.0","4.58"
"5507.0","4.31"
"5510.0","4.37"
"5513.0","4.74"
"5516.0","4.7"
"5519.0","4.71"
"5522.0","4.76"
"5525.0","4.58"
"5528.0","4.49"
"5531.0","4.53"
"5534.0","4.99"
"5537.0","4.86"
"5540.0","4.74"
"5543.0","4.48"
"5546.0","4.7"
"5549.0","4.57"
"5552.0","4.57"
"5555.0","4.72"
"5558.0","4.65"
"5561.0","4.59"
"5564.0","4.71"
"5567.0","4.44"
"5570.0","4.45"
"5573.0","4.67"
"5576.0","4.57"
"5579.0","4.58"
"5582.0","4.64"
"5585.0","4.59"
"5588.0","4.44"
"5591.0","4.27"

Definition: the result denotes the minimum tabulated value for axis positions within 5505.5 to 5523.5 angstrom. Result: 4.31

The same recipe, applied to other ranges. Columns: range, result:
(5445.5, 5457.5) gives 4.52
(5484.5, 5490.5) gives 4.58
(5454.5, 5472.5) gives 4.63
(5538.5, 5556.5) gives 4.48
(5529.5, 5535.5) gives 4.53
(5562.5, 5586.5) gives 4.44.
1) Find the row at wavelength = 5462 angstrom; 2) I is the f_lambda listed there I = 4.82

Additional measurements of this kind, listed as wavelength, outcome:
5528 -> 4.49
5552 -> 4.57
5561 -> 4.59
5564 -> 4.71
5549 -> 4.57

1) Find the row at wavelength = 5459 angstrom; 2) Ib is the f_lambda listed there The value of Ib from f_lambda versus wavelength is 4.79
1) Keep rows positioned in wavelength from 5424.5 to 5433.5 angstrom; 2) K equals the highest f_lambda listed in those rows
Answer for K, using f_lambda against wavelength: 4.73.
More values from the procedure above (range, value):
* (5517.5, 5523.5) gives 4.76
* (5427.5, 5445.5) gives 4.86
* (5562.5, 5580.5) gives 4.71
